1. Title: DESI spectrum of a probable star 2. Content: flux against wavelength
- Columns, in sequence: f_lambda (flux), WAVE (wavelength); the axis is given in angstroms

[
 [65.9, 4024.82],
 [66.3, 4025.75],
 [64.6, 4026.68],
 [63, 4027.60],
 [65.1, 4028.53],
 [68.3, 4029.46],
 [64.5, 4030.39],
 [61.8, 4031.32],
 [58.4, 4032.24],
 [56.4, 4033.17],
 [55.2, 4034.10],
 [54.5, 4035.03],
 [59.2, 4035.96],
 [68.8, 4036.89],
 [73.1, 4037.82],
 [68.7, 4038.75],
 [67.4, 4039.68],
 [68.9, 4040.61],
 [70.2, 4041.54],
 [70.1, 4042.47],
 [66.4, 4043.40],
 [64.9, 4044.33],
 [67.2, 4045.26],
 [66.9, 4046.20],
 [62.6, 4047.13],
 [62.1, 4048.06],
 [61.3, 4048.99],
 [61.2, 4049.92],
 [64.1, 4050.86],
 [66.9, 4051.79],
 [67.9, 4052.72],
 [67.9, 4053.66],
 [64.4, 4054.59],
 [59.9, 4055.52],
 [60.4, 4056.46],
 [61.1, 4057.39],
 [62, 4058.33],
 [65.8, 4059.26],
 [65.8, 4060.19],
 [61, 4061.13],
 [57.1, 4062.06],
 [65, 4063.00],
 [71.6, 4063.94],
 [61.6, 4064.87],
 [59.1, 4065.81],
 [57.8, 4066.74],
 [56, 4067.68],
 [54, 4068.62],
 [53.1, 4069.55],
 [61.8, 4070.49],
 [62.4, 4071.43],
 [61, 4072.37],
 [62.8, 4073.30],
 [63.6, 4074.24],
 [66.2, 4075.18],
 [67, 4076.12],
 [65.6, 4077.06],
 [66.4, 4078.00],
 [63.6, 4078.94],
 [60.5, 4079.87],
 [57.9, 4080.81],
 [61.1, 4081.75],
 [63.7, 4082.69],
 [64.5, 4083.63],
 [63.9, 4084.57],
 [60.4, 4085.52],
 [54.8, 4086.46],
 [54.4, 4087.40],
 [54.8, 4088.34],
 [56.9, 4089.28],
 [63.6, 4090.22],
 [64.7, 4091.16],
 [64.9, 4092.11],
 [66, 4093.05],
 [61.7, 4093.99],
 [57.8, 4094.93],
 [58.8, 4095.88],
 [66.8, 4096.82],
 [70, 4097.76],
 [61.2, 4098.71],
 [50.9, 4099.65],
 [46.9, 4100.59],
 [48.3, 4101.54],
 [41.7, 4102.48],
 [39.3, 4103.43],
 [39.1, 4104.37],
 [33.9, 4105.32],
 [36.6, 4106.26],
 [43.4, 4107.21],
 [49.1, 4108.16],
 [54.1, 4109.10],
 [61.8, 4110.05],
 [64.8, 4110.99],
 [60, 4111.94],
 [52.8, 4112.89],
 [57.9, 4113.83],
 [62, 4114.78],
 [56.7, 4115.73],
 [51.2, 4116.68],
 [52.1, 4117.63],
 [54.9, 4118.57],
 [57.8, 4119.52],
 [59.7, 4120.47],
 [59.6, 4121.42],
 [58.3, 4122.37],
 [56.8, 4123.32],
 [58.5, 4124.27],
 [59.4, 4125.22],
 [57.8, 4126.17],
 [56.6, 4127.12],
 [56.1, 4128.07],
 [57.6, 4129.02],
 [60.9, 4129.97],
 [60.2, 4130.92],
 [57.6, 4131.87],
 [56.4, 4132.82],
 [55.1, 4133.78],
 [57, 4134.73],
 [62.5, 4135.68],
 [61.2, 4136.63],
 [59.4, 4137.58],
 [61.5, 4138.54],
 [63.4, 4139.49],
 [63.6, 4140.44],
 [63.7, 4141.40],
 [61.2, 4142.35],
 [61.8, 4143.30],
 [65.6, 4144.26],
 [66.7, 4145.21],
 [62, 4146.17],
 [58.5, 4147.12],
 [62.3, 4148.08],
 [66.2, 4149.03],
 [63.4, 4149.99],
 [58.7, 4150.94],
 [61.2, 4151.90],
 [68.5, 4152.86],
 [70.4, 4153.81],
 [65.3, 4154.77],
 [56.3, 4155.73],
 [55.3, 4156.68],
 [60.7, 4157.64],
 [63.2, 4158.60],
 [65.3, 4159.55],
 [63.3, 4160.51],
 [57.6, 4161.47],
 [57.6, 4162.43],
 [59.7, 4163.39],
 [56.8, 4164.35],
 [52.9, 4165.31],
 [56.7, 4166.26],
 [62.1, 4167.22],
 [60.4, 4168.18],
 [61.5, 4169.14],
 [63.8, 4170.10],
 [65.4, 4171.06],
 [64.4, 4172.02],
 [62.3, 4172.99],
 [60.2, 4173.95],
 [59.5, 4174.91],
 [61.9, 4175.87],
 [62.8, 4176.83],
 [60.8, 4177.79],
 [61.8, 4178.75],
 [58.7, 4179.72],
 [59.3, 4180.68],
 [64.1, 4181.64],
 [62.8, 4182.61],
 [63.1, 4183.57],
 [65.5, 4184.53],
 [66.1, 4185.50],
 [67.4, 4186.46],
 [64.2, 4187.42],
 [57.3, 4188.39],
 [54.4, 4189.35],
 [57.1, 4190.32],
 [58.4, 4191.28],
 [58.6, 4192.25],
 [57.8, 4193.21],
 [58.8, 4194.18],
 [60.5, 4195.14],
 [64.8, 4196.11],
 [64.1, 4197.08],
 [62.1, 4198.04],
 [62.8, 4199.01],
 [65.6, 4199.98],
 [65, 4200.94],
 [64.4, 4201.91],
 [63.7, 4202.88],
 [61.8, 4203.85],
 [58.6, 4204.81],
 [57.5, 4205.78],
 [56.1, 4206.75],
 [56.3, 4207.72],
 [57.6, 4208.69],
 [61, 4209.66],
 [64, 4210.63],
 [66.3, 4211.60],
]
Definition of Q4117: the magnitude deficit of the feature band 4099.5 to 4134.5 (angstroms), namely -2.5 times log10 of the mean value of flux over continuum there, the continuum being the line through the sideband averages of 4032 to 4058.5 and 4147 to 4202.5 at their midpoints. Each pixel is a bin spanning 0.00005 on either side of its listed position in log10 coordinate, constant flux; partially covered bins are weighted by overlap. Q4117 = 0.17 mag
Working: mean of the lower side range 64.1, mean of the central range 53.7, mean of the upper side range 61.6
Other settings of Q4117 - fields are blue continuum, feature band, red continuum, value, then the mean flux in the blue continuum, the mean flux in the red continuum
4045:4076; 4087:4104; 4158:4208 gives 0.092 mag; 62.5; 61.1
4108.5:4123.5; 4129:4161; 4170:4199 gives -0.045 mag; 57.5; 61.6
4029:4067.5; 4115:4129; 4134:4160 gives 0.105 mag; 63.8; 62.4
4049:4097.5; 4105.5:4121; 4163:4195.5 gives 0.136 mag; 62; 60.8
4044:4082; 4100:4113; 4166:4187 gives 0.290 mag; 62.7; 62.4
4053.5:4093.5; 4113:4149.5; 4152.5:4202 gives 0.039 mag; 61.7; 61.5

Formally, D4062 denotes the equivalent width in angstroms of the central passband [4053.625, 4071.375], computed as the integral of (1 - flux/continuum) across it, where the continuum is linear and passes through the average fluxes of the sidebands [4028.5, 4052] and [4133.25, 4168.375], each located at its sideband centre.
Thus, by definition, 0.7 angstroms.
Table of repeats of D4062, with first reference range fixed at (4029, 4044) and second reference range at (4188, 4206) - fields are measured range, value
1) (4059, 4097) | 1.20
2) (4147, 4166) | 0.18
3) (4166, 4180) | -0.06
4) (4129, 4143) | 0.45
